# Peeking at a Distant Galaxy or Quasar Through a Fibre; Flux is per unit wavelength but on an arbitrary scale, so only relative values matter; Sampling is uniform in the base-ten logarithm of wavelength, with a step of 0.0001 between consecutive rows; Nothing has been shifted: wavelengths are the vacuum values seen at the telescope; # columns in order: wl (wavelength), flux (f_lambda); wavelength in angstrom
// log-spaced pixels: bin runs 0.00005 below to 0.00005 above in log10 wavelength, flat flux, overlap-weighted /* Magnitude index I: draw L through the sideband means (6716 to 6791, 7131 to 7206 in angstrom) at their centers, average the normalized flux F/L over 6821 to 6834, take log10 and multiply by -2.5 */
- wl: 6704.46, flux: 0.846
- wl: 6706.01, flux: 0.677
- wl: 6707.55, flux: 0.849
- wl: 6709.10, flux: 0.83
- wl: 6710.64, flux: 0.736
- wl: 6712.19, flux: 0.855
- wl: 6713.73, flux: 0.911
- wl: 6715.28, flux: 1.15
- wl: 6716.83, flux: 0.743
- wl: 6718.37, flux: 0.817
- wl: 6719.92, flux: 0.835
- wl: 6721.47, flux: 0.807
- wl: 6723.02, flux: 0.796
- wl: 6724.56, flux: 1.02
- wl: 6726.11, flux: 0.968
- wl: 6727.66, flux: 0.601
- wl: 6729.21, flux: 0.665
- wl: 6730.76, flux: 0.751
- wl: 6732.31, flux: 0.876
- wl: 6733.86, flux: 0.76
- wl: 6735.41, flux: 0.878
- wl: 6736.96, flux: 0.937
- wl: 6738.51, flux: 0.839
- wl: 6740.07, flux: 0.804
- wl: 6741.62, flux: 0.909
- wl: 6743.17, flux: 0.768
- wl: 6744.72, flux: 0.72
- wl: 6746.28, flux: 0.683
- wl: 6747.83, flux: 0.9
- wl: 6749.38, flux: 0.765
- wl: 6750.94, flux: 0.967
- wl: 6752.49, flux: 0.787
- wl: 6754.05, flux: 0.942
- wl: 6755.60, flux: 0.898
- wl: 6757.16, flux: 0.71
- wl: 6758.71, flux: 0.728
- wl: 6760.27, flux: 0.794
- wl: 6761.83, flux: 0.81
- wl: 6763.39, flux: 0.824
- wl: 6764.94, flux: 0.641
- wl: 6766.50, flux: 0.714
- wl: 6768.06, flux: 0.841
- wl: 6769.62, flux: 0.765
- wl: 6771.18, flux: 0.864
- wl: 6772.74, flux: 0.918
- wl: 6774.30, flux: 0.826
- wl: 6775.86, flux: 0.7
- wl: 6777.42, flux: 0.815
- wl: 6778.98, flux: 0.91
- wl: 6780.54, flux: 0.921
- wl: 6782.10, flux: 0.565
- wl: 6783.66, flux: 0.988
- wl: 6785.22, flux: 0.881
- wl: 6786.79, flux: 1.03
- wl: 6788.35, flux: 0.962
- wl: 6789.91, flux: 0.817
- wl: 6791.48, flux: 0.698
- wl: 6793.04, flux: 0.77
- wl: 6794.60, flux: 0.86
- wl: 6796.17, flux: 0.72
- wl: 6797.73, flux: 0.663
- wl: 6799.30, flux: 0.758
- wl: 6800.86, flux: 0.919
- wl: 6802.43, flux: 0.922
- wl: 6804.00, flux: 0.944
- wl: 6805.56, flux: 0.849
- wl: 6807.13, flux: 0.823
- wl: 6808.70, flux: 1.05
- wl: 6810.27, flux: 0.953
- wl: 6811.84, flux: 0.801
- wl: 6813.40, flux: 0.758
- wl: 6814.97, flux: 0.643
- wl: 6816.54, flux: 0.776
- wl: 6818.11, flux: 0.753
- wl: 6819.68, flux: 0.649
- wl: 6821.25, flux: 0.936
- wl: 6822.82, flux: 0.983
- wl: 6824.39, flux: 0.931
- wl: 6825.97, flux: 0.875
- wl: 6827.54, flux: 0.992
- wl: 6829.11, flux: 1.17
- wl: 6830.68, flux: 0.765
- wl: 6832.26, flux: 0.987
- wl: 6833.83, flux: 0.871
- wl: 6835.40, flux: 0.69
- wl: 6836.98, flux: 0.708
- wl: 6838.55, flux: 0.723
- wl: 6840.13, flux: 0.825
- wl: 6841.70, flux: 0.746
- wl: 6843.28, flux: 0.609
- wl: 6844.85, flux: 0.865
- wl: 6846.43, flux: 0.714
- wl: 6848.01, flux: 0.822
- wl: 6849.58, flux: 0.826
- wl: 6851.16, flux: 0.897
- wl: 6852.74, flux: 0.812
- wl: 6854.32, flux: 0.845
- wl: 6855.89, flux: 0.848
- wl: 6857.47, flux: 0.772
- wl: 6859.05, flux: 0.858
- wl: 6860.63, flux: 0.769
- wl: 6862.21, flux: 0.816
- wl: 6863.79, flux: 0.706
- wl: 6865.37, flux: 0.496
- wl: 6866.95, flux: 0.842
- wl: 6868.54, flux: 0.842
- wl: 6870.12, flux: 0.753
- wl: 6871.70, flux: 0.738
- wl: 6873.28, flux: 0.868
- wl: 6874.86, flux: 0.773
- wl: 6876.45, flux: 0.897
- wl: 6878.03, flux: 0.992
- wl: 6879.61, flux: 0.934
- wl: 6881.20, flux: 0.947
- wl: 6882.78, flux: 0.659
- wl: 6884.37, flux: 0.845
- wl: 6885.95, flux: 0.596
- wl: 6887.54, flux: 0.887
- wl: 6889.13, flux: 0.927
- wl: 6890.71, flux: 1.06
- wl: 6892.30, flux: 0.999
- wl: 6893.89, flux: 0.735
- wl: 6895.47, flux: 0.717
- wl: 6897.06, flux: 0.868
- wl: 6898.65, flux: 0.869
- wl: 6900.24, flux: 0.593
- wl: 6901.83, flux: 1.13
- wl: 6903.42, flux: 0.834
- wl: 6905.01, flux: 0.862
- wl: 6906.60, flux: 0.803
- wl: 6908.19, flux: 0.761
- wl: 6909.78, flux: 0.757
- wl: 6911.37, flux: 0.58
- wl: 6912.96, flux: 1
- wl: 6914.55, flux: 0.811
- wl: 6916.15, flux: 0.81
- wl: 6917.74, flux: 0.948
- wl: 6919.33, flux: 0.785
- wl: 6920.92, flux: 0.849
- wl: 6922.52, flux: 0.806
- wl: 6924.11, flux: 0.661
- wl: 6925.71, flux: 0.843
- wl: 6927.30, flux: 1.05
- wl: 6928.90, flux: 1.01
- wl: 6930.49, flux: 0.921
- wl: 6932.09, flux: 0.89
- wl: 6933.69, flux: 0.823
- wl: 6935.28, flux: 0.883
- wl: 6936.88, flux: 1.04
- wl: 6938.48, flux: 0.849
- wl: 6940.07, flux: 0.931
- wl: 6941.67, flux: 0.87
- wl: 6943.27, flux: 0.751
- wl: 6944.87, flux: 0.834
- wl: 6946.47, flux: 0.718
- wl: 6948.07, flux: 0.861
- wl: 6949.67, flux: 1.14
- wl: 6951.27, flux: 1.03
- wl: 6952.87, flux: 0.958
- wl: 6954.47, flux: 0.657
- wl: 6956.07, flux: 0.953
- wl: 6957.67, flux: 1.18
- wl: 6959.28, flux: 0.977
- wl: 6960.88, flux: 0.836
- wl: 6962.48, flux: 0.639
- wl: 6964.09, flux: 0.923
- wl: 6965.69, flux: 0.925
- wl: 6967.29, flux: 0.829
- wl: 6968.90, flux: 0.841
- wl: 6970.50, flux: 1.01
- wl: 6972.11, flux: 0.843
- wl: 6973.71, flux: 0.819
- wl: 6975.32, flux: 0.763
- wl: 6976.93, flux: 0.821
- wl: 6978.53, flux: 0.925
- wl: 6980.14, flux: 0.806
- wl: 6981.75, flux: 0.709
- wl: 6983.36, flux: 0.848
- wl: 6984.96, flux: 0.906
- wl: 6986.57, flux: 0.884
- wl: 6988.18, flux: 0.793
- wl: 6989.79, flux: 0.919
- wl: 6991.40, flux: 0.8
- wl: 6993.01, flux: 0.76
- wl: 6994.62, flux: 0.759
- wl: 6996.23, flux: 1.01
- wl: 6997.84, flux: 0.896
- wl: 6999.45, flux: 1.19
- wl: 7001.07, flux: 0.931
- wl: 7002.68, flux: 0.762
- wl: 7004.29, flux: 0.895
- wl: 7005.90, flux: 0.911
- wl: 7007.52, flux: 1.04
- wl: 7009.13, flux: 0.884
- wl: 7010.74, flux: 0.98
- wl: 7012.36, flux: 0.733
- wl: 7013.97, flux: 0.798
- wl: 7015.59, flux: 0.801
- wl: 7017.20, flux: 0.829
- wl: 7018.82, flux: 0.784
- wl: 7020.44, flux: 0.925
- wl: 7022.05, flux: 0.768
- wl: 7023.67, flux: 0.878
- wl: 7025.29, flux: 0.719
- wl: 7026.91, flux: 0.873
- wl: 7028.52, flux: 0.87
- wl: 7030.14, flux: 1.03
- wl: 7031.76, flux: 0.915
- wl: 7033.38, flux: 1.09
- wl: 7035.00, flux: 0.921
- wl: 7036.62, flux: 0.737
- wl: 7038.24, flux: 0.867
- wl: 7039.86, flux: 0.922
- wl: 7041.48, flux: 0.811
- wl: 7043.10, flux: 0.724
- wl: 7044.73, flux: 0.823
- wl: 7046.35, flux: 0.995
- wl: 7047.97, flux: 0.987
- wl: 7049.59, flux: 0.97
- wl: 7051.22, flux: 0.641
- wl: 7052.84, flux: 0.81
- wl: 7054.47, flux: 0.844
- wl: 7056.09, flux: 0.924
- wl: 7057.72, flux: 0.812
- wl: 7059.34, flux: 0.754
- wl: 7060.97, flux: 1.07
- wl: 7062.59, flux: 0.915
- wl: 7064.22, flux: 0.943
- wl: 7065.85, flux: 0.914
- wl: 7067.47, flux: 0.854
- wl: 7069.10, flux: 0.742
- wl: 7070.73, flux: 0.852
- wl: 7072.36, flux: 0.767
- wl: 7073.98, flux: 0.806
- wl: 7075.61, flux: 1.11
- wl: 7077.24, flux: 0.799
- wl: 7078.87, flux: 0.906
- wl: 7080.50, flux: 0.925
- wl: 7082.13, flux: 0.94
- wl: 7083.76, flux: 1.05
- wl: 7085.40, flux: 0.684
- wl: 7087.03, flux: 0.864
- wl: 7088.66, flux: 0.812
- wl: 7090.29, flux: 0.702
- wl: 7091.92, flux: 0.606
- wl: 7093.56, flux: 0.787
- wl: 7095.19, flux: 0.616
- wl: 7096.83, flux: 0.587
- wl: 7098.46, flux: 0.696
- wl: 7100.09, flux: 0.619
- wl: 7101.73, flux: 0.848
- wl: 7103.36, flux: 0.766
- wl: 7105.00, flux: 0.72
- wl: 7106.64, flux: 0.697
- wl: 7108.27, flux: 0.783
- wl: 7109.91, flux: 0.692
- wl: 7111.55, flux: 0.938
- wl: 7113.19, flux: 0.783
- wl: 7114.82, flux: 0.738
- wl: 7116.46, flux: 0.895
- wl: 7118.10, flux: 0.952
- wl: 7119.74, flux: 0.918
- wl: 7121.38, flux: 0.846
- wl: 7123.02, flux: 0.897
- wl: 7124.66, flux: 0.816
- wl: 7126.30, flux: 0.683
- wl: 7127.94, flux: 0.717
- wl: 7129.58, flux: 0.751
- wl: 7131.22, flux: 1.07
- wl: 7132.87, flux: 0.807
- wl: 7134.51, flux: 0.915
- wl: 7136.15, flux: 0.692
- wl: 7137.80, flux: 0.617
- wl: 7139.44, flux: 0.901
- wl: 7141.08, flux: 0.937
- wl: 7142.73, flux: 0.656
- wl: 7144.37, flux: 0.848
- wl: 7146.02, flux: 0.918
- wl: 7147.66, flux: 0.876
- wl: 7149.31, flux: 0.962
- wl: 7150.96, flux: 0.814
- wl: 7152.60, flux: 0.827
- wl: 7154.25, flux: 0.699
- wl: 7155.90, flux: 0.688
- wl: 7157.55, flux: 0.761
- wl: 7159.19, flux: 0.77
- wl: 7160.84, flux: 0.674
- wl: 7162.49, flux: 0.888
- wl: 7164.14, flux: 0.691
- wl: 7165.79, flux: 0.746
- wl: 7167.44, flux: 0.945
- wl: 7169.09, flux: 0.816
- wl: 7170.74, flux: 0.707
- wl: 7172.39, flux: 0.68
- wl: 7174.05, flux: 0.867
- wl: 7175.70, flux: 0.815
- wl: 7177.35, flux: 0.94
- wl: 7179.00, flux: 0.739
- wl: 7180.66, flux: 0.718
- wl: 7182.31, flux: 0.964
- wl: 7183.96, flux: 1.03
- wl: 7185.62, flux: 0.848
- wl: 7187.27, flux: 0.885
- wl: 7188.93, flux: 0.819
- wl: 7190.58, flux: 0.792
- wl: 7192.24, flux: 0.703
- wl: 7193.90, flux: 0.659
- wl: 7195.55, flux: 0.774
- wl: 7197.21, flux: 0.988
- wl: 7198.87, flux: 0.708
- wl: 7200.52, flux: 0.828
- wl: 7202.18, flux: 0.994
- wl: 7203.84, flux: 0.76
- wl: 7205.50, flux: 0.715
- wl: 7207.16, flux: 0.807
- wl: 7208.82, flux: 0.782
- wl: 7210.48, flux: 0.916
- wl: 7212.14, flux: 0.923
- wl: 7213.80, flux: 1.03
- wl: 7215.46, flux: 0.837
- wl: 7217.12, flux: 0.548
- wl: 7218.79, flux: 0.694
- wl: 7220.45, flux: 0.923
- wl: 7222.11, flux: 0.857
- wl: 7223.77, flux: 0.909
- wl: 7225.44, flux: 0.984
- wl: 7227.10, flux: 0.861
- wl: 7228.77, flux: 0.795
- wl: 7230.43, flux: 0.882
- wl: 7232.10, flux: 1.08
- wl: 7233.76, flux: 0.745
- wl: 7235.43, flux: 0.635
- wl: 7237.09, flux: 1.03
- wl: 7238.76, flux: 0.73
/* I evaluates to -0.16 mag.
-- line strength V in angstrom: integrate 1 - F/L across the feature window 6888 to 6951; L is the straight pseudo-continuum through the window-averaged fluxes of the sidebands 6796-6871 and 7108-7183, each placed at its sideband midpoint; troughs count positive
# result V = -3.5 angstrom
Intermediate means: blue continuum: 0.819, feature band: 0.863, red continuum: 0.812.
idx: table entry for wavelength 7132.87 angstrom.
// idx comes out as 0.807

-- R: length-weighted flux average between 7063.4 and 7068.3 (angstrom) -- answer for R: 0.903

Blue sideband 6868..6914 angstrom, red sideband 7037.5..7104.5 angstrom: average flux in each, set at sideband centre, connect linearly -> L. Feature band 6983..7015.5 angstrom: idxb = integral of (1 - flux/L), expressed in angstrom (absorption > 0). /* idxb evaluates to -2.0 angstrom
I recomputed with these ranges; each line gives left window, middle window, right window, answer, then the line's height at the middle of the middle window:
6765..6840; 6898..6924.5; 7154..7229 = 0.02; 0.831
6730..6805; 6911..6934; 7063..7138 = -0.05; 0.816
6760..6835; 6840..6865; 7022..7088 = 0.08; 0.849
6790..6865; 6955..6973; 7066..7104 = -0.12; 0.81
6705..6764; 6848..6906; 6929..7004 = 0.04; 0.858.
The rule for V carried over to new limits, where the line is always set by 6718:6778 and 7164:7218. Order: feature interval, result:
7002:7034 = -2.3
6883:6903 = -0.8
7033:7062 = -1.9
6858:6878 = 0.6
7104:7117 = 0.6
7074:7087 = -1.4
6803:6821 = -0.2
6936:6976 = -3.6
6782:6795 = -0.7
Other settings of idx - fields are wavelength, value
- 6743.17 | 0.768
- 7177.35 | 0.94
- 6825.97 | 0.875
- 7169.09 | 0.816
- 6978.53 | 0.925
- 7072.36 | 0.767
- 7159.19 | 0.77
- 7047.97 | 0.987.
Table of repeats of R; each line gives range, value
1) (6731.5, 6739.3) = 0.857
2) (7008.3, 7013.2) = 0.867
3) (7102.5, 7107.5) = 0.73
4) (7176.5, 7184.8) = 0.878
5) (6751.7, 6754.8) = 0.864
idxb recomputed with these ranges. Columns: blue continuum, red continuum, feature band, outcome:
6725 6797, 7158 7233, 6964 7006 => -2.3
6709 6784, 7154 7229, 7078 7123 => 1.3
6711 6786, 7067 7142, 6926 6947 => -2.0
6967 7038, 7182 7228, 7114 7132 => 0.2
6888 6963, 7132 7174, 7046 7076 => -1.8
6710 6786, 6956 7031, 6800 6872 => 1.4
